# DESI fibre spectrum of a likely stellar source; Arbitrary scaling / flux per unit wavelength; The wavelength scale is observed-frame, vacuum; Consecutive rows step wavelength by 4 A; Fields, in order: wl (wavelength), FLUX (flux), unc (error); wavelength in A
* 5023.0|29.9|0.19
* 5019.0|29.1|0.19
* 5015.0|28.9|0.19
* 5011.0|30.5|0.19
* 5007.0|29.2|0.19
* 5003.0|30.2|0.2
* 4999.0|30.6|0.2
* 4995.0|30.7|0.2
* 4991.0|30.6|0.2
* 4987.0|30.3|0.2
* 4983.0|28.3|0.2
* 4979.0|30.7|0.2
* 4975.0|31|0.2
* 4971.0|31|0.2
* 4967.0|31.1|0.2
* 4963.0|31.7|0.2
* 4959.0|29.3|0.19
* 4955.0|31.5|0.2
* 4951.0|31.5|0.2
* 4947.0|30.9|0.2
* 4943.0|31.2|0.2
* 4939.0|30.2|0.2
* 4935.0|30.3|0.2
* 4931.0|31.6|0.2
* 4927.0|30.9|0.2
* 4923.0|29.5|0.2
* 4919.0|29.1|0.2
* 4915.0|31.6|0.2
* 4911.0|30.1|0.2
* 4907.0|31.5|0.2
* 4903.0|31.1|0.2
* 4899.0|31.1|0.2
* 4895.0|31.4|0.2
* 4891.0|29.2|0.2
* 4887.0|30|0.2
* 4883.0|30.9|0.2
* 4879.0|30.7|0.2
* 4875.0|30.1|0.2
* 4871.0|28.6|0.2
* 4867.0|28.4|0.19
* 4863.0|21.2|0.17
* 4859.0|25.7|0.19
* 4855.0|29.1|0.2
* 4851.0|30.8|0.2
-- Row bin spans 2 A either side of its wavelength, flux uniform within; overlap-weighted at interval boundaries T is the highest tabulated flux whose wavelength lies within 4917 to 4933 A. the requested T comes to 31.6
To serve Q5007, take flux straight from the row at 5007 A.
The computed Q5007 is 29.2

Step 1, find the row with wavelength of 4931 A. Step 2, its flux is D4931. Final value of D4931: 31.6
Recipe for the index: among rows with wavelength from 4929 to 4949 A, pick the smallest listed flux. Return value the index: 30.2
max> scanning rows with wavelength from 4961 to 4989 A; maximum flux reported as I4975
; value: 31.7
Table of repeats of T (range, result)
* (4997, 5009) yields 30.6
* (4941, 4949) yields 31.2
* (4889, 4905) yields 31.4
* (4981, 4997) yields 30.7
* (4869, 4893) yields 30.9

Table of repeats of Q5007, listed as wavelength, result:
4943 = 31.2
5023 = 29.9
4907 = 31.5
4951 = 31.5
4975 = 31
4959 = 29.3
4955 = 31.5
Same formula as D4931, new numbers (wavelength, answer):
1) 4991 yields 30.6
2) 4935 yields 30.3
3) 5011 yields 30.5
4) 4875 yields 30.1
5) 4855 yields 29.1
